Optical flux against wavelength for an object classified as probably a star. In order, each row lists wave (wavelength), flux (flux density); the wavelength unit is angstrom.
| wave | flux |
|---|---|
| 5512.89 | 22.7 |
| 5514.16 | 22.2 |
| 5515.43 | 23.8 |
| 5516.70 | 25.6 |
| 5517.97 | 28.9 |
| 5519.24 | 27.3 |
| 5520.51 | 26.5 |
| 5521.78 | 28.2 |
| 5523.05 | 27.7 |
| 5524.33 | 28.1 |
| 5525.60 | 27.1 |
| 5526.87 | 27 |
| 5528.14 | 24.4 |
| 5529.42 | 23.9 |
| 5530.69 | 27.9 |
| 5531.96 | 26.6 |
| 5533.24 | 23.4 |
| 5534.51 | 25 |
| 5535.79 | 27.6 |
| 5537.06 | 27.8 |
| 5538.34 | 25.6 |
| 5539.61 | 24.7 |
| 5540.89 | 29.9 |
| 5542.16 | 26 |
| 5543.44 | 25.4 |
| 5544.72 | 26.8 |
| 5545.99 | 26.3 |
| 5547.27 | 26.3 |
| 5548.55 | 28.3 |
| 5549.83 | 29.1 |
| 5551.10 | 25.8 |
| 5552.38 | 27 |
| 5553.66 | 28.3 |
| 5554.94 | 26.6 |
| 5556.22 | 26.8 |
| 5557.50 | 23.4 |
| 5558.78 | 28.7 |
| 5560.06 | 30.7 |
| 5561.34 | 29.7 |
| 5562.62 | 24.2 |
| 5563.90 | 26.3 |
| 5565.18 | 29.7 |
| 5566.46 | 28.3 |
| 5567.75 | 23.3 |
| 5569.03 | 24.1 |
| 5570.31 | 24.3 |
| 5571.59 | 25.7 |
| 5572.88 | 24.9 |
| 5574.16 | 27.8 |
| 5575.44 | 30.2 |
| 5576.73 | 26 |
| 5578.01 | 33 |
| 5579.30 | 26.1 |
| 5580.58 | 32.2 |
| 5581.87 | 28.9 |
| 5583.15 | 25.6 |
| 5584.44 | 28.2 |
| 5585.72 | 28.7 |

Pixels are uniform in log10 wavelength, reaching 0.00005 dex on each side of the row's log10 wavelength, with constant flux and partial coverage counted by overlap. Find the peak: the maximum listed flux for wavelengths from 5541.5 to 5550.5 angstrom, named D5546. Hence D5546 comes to 29.1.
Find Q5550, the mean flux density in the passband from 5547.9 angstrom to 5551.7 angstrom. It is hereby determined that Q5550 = 27.8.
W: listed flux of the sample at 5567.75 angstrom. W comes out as 23.3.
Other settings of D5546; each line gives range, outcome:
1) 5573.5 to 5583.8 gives 33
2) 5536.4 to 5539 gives 27.8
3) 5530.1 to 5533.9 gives 27.9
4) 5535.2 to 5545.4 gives 29.9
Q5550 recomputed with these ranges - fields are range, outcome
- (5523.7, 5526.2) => 27.6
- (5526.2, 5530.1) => 25.2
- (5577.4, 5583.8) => 29.1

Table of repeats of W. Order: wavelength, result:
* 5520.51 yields 26.5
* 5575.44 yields 30.2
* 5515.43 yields 23.8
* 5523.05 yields 27.7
